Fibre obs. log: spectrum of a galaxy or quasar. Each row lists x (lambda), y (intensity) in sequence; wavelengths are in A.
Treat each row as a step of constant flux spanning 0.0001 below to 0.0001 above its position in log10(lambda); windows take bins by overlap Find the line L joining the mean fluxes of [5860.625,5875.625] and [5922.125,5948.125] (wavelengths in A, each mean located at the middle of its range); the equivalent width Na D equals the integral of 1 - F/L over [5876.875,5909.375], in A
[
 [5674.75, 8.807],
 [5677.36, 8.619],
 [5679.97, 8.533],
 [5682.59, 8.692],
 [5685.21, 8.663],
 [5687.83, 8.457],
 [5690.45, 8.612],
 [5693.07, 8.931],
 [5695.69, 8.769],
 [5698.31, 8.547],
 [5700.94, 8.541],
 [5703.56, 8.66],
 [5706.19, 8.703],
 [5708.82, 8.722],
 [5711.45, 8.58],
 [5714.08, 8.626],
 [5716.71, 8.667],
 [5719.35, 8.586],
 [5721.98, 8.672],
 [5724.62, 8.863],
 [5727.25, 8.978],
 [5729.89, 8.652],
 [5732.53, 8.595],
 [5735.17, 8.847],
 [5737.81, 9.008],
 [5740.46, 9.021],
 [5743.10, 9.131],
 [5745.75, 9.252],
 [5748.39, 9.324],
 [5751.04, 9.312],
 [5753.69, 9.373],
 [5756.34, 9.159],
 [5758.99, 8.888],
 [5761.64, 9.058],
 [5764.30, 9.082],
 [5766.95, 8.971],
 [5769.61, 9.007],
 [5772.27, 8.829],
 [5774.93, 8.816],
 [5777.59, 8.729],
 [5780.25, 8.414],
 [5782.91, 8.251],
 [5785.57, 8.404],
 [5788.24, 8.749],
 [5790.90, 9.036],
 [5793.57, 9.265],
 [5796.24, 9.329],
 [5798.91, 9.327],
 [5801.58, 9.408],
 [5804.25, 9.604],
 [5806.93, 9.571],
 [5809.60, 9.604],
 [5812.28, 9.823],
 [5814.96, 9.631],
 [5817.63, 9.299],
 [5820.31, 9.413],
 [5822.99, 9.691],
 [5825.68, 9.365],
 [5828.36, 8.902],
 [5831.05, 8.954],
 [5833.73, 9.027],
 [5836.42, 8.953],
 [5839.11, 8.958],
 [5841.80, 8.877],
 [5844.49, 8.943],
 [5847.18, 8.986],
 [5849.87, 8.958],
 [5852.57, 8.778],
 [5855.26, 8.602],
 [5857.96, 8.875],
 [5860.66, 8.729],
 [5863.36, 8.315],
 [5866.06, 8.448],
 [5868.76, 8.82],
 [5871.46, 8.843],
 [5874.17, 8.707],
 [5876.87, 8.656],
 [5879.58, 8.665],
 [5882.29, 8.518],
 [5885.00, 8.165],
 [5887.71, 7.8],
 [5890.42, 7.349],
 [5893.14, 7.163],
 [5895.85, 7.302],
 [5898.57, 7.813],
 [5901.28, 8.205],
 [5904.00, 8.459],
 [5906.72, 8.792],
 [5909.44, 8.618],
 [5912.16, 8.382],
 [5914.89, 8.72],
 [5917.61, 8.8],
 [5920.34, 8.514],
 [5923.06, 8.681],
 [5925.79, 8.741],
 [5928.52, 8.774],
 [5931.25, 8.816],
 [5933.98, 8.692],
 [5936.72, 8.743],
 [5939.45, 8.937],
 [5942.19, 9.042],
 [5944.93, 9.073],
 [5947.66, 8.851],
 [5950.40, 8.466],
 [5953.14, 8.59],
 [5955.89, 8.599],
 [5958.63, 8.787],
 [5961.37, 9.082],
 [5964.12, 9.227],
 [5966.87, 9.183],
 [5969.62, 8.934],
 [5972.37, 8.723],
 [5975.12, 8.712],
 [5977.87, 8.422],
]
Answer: 2.40 A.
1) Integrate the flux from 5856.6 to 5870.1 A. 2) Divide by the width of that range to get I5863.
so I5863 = 8.64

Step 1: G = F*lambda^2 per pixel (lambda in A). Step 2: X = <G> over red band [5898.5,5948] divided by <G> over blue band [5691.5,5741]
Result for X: 1.07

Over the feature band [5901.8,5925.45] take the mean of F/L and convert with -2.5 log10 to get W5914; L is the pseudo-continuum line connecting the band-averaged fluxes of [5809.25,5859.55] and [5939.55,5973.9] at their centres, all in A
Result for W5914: 0.04 mag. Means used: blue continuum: 9.13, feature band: 8.61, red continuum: 8.88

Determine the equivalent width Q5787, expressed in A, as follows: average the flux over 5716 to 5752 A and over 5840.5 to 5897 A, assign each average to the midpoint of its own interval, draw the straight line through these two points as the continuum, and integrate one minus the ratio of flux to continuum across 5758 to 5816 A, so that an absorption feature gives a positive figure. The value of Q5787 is -2.29 A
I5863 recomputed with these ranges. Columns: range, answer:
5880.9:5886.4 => 8.34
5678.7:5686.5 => 8.62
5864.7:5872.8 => 8.71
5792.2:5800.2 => 9.3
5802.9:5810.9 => 9.59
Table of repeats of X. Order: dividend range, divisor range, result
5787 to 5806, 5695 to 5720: 1.11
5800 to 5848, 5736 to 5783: 1.05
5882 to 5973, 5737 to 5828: 0.98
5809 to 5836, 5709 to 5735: 1.11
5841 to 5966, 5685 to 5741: 1.05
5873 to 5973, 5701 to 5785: 1.03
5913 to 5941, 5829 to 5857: 1.01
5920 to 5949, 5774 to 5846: 1.01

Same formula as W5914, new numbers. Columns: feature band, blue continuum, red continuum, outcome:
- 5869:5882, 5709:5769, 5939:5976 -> 0.02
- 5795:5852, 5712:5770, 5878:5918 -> -0.09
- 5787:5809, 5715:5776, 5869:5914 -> -0.07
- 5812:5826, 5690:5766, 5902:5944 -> -0.09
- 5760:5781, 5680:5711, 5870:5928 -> -0.04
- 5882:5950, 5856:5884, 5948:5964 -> 0.03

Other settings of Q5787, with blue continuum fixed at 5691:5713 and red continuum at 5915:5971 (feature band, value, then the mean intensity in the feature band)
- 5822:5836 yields -0.6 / 9.16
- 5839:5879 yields 0.1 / 8.76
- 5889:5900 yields 1.7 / 7.42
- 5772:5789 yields 0.3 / 8.58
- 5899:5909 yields 0.4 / 8.44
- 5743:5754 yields -0.7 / 9.29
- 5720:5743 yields -0.4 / 8.84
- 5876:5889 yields 0.6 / 8.35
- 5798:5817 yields -1.8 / 9.56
